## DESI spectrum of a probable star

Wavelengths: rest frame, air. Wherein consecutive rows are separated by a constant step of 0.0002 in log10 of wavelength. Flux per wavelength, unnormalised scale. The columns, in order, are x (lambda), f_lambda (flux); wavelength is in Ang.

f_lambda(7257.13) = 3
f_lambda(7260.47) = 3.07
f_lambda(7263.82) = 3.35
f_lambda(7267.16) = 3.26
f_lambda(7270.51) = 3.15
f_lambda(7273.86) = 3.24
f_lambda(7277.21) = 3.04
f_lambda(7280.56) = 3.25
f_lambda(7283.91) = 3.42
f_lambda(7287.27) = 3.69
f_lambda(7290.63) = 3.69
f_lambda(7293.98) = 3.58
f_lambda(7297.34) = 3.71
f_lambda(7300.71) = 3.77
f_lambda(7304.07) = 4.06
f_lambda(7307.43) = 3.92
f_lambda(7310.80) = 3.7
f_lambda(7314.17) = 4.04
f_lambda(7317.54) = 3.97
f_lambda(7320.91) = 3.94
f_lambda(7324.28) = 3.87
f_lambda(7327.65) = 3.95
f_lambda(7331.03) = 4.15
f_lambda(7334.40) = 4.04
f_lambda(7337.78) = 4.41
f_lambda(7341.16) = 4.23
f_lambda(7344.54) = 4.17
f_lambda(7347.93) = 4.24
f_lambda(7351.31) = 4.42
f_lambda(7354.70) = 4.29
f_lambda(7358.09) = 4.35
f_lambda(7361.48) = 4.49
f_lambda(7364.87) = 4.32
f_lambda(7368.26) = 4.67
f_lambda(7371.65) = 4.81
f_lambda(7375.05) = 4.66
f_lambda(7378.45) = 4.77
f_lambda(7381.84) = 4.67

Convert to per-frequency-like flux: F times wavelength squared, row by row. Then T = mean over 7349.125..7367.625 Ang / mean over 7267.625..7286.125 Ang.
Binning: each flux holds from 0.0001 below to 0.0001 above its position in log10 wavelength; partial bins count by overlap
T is 1.39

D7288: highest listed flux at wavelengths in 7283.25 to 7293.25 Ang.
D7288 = 3.69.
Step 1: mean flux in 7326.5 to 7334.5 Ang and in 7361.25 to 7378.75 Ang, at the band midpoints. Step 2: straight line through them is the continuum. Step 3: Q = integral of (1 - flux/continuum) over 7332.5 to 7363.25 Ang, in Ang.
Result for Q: 0.1 Ang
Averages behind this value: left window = 4.06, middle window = 4.29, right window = 4.62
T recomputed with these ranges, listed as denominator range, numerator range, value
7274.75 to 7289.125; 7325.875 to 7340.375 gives 1.25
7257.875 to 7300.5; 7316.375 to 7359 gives 1.25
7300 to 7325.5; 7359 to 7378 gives 1.19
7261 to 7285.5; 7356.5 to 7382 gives 1.46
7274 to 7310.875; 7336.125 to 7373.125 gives 1.24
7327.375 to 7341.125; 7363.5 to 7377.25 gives 1.12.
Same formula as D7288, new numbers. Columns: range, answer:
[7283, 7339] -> 4.41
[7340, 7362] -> 4.49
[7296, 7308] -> 4.06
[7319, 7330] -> 3.95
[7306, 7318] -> 4.04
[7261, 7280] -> 3.35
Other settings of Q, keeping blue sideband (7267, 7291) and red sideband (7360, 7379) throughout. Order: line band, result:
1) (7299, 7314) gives -0.7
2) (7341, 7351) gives 0.1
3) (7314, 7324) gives -0.2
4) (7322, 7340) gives -0.1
